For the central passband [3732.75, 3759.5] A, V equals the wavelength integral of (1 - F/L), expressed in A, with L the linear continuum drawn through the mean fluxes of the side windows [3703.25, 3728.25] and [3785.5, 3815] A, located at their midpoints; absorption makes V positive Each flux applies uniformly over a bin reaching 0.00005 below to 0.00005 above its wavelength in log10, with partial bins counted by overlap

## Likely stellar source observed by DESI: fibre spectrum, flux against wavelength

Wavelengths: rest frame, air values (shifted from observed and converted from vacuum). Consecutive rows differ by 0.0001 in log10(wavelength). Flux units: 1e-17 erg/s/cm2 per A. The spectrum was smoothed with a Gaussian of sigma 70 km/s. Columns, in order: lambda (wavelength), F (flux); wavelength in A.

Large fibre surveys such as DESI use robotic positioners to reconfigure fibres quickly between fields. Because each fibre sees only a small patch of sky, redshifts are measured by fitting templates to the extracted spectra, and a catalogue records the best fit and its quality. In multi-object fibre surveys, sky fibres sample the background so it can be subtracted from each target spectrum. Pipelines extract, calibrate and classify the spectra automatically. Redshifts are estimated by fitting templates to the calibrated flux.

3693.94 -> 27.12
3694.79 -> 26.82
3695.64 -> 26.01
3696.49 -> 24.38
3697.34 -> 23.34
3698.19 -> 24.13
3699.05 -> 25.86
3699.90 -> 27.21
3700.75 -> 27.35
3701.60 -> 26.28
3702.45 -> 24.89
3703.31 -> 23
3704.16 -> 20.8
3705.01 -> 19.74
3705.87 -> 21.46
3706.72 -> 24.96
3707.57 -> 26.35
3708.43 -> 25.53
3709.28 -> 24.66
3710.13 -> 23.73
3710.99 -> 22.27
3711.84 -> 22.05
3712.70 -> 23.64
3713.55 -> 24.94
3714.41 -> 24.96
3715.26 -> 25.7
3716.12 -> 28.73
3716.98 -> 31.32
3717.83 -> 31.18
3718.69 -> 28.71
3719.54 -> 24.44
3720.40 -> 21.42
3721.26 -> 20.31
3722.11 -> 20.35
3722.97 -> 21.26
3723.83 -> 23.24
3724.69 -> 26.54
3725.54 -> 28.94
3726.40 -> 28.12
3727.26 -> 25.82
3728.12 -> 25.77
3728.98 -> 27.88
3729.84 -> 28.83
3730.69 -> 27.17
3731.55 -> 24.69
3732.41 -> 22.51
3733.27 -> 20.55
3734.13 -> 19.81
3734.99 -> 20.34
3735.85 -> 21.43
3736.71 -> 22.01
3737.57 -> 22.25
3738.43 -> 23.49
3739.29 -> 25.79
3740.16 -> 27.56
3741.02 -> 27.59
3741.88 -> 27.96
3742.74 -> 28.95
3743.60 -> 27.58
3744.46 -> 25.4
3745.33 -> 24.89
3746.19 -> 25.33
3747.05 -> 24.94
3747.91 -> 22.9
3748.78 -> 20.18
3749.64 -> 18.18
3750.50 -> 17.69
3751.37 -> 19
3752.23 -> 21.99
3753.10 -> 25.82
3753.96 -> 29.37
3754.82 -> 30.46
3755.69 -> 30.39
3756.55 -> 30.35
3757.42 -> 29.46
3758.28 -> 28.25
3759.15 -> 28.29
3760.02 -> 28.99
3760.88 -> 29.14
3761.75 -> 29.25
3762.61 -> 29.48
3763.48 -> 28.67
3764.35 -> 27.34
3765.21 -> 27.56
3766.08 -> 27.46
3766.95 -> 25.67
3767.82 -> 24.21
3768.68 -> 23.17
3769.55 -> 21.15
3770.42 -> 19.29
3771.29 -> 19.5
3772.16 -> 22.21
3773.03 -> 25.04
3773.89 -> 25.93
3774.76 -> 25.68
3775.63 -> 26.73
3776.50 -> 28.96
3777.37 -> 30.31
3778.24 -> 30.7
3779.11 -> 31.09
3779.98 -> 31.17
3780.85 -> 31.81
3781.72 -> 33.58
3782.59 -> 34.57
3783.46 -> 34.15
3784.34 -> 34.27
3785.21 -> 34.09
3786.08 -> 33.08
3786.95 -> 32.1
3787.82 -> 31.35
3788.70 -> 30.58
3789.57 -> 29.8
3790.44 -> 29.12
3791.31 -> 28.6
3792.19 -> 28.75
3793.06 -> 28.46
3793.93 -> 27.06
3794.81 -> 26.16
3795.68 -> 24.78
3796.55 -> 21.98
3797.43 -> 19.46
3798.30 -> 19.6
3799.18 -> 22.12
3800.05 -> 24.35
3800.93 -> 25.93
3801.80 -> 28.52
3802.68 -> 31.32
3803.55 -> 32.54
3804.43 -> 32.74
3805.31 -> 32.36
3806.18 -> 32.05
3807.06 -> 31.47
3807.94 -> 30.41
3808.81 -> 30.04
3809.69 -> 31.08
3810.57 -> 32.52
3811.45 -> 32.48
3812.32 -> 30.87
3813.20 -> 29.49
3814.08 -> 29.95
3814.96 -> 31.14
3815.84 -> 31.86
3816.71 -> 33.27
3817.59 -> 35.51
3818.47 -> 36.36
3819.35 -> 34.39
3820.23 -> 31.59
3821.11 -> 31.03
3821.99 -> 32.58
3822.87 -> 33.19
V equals 1.48 A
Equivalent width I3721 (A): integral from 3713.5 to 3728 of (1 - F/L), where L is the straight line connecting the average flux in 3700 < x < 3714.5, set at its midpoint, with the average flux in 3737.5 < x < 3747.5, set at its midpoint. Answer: -0.5 A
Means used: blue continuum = 24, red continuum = 26.1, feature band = 25.7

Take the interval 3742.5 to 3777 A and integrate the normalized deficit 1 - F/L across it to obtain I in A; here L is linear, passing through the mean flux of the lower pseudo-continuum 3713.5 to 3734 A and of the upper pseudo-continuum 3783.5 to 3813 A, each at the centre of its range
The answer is 2.1 A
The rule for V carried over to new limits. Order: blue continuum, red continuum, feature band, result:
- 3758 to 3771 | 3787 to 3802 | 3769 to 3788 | -1.8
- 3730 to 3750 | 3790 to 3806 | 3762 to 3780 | -0.4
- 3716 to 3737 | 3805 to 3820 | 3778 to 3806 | 0.9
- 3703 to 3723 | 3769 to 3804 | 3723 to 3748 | 0.3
